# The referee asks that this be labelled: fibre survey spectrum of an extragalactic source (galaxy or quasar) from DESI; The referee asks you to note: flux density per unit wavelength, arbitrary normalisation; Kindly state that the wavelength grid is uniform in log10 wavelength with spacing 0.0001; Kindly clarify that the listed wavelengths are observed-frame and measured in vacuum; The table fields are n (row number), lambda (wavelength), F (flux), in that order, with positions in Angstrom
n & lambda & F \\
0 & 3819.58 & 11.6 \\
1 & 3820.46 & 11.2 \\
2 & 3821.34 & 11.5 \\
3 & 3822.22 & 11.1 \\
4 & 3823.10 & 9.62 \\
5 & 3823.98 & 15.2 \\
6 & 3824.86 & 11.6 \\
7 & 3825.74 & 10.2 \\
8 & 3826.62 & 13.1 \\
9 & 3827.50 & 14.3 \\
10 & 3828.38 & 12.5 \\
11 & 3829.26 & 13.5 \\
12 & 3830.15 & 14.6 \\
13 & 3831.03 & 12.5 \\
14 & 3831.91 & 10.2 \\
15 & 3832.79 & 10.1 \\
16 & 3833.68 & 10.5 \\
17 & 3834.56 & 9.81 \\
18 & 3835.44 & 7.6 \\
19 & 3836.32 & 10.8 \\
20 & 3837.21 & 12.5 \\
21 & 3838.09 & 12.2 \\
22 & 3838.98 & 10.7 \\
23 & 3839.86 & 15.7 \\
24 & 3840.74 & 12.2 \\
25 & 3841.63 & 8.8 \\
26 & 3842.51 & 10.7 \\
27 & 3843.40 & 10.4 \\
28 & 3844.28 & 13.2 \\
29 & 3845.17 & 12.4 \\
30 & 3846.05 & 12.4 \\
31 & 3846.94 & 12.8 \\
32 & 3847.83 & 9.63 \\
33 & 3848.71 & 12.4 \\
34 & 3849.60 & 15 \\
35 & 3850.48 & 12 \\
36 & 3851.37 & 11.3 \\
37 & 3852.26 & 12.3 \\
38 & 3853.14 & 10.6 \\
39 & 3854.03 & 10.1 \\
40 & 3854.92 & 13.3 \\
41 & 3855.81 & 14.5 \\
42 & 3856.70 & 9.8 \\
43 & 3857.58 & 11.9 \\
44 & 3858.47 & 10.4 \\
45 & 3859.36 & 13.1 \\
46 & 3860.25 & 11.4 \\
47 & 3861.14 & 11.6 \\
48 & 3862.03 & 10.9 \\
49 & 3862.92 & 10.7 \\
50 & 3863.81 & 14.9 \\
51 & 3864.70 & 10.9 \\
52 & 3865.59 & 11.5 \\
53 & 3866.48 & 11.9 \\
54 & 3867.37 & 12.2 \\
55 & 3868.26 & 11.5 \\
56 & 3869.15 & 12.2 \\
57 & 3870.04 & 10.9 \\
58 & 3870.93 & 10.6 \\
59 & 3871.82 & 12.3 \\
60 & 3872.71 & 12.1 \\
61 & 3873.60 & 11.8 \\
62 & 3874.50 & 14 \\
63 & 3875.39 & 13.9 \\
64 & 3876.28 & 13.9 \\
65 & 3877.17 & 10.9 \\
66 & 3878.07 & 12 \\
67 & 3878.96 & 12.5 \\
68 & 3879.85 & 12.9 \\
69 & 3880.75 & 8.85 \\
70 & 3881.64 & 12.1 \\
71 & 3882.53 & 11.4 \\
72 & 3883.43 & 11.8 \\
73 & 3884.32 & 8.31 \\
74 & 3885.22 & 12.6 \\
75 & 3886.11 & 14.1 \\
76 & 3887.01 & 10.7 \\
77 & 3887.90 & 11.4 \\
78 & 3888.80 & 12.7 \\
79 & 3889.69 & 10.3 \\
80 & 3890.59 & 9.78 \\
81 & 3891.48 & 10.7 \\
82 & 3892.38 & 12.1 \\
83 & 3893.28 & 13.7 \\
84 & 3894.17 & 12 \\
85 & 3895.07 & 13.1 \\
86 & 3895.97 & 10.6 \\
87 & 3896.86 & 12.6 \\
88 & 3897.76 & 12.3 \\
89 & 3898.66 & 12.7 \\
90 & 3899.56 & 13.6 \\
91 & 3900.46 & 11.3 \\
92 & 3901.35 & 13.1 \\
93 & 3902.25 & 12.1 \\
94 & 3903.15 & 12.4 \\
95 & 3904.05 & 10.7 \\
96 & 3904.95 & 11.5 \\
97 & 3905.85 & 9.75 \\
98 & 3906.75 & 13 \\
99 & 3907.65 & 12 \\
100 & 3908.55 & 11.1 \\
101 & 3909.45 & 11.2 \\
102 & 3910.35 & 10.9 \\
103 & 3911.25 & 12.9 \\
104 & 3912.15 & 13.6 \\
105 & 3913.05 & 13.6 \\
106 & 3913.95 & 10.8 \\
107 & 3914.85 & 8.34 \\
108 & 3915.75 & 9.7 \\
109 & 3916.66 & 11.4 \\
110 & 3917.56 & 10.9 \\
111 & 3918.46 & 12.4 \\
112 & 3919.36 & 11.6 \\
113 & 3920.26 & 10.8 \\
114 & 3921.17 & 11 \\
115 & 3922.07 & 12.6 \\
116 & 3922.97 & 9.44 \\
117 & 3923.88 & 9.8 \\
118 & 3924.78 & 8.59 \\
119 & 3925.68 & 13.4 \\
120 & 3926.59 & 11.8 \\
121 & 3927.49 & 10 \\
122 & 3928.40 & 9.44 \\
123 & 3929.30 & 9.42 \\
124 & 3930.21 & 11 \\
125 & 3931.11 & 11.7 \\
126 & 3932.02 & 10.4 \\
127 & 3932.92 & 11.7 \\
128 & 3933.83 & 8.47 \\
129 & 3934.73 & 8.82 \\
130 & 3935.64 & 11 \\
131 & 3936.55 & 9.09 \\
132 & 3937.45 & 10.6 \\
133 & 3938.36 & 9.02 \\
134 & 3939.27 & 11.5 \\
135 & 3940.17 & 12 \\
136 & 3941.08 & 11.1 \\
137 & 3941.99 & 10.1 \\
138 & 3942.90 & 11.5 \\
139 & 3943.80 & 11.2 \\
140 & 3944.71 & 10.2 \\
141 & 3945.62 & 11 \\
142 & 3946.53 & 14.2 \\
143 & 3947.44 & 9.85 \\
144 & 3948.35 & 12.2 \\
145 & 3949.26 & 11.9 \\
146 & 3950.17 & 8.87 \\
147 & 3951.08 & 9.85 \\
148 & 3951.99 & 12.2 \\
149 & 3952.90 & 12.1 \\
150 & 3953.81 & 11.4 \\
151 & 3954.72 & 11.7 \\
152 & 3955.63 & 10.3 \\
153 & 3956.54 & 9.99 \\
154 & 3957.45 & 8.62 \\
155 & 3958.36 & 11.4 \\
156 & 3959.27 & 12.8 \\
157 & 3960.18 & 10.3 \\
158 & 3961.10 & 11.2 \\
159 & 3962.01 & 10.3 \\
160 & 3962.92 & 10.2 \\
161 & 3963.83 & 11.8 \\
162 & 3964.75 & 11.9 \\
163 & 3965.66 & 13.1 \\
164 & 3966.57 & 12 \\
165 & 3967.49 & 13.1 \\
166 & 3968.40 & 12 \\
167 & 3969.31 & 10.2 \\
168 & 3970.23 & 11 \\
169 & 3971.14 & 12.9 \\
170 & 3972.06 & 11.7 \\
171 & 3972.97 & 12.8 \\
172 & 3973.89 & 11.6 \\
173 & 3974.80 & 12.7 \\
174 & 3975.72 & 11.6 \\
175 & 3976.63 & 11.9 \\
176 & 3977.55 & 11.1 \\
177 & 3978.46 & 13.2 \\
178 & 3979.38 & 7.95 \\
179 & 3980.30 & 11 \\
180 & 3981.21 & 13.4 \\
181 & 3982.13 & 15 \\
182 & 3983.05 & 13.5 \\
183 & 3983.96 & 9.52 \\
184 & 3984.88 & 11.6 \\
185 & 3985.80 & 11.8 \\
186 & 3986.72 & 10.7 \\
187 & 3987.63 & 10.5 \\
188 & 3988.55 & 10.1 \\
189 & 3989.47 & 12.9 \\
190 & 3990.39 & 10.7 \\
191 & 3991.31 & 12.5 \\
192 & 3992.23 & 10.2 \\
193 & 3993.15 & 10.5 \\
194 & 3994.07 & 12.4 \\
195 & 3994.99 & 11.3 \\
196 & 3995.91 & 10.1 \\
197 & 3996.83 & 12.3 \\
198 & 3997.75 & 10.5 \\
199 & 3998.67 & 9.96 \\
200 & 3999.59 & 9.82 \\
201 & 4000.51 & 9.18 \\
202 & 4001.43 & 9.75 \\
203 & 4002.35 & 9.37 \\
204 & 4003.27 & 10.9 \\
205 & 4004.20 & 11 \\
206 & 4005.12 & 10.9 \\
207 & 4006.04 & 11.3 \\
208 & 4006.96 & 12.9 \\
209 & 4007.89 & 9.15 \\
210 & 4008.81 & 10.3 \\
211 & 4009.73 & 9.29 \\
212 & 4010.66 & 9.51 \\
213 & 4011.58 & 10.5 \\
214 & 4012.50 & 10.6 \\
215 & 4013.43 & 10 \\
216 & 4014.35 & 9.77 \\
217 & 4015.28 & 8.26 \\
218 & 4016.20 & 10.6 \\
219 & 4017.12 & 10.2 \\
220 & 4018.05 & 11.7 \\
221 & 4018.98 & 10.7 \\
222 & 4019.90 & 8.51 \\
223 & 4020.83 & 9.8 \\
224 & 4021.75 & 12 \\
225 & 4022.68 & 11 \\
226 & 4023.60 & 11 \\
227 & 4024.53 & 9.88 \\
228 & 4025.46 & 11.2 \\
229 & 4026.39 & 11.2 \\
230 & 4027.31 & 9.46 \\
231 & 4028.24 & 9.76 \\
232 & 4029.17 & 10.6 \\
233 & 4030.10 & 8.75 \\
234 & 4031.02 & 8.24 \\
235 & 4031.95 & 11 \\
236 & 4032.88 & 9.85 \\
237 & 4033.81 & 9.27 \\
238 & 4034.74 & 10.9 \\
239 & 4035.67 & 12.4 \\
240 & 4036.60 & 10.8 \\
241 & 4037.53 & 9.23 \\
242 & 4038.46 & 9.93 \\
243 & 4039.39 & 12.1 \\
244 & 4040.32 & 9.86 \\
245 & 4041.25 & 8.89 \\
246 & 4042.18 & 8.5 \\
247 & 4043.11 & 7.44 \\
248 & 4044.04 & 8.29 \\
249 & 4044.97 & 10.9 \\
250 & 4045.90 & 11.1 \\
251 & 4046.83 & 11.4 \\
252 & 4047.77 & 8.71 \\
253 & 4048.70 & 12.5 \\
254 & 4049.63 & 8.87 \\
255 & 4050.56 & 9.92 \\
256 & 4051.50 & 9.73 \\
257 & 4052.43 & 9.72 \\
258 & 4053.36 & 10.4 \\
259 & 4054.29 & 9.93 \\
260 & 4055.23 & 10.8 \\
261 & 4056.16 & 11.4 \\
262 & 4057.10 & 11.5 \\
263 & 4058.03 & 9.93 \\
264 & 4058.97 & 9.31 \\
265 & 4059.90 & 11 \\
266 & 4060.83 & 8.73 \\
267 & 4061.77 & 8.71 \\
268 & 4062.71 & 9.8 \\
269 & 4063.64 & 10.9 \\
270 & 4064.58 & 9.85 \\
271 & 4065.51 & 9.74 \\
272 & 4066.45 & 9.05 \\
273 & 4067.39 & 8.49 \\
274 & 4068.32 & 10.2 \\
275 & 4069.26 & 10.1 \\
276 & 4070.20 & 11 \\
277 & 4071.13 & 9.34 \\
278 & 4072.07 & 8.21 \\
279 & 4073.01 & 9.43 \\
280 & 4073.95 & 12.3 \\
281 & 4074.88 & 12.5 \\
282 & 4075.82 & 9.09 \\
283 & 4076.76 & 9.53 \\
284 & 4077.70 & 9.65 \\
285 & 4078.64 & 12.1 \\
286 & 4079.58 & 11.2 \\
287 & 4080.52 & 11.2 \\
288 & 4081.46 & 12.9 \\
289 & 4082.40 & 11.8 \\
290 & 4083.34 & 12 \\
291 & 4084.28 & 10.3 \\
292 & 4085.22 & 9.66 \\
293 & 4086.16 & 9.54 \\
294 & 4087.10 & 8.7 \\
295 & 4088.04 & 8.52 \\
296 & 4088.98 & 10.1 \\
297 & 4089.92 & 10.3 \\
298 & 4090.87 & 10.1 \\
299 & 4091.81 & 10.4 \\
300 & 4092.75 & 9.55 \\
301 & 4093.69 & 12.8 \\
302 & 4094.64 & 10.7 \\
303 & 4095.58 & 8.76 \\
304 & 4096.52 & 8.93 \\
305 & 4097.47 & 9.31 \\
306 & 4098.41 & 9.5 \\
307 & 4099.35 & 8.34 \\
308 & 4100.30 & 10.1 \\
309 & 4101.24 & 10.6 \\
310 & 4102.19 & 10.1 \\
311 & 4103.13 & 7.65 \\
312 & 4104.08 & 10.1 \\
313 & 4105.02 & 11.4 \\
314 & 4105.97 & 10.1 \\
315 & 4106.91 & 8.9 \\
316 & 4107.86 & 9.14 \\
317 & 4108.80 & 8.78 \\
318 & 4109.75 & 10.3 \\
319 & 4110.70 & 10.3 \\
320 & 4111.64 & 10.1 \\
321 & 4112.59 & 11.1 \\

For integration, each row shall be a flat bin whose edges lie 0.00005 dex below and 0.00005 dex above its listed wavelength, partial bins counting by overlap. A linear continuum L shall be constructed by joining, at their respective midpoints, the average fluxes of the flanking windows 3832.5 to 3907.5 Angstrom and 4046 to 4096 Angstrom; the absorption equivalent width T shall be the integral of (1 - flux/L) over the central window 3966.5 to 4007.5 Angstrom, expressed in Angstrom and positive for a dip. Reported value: -1.8 Angstrom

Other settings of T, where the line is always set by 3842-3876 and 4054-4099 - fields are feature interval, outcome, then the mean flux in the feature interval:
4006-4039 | 1.1 Angstrom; 10.3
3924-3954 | 1.4 Angstrom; 10.8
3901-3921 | 0.0 Angstrom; 11.5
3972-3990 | -1.3 Angstrom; 11.7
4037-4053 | 0.9 Angstrom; 9.84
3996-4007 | 0.2 Angstrom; 10.6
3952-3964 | 0.2 Angstrom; 11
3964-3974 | -0.9 Angstrom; 12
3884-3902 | -0.4 Angstrom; 11.9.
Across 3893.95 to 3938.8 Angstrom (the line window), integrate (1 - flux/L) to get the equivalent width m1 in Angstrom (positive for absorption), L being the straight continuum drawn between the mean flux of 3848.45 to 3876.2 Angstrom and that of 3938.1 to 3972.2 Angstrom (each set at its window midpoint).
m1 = 1.5 Angstrom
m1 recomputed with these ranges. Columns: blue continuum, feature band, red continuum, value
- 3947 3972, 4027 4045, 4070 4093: 1.54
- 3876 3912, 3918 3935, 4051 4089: 1.23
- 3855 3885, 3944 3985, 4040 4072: -2.52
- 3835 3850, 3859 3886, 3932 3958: -1.06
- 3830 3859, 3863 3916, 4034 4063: -2.71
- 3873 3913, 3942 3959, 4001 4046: 0.22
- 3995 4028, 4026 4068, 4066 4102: 1.21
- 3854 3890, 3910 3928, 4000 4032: 0.24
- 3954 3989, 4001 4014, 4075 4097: 0.88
